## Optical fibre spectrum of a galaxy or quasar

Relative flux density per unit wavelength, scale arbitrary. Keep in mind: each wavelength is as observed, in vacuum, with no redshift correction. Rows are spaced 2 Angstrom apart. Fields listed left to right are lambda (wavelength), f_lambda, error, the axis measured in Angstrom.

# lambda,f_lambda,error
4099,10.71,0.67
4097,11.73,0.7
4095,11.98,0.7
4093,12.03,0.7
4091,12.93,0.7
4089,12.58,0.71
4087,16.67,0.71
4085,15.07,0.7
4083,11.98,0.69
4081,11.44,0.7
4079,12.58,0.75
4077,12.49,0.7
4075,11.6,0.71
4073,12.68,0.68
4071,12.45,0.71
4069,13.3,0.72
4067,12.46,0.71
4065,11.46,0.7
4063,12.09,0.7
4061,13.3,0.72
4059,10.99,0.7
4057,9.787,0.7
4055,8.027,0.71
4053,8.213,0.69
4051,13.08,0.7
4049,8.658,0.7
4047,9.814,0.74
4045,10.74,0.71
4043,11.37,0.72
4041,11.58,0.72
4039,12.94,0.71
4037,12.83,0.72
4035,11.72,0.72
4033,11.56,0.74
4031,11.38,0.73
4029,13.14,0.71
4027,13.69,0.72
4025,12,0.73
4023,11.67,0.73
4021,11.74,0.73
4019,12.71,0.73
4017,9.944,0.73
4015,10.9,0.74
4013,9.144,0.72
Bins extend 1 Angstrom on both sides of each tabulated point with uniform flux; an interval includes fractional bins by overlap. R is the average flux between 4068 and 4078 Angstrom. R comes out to 12.5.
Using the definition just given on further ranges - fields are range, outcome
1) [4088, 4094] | 12.5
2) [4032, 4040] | 12.3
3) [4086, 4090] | 14.6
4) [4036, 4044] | 12.2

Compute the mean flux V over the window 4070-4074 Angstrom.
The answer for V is 12.6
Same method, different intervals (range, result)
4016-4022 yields 11.5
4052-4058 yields 8.68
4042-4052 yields 10.7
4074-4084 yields 12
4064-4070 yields 12.4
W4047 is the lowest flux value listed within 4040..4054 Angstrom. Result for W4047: 8.213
